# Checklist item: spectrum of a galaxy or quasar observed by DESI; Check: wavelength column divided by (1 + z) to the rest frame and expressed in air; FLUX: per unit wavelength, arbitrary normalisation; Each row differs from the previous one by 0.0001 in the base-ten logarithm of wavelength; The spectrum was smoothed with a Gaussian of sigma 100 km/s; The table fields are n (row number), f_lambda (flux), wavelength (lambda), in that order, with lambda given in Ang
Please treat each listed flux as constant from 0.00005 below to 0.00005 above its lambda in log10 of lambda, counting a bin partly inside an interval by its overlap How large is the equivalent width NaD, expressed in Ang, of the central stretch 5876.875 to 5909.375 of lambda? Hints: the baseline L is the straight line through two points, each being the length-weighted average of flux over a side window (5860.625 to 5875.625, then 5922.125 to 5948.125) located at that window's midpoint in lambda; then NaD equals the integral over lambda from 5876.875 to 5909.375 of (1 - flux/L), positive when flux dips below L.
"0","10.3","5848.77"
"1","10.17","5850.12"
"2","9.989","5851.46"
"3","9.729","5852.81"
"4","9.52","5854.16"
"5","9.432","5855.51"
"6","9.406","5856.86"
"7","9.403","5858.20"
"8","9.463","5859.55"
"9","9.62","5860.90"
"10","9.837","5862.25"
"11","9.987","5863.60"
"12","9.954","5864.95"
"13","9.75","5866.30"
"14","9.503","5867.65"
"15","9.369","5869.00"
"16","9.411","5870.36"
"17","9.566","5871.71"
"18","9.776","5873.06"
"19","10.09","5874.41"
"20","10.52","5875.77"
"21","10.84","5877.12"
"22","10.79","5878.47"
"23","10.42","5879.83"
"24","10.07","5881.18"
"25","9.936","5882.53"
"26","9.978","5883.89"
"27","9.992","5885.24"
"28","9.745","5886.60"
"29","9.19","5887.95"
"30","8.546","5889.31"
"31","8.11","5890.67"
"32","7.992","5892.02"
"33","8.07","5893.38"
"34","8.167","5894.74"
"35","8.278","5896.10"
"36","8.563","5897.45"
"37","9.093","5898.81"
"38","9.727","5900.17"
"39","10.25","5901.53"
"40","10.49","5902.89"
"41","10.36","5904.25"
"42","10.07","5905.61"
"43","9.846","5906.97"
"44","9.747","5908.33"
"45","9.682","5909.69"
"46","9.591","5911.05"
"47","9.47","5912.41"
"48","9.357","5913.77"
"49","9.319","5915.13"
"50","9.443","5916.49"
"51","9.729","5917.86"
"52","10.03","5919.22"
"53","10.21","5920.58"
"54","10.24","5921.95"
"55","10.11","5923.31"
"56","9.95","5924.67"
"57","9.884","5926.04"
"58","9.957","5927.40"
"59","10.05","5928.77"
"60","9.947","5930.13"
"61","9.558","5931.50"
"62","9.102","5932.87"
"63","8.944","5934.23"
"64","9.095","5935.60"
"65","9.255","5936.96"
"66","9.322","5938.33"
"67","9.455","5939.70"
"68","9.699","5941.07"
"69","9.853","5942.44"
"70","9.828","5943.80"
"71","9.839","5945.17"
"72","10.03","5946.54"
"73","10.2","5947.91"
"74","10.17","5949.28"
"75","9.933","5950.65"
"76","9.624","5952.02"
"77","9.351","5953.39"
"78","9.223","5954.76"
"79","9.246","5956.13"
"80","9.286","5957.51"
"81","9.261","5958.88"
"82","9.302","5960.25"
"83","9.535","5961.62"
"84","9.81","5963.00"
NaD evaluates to 0.8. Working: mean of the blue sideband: 9.74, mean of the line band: 9.49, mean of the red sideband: 9.69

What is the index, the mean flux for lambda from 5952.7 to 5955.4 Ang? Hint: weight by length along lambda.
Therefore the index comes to 9.29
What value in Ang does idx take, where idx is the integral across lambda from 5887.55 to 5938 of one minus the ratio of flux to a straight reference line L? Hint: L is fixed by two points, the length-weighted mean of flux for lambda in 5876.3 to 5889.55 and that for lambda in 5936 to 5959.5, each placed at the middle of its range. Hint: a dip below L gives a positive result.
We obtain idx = 1.9 Ang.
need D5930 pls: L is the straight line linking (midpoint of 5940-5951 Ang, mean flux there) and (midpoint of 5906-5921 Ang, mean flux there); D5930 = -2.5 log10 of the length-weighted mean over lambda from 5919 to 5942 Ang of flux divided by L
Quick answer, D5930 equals 0.01 mag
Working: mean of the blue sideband 9.68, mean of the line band 9.69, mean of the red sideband 9.93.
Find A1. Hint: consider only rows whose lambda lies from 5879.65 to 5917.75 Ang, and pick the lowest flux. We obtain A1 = 7.992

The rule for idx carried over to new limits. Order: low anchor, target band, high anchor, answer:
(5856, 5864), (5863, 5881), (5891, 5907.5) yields -1.0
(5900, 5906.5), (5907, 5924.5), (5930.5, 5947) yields 0.3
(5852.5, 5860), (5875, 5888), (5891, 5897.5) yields -2.4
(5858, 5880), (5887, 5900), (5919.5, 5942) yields 1.7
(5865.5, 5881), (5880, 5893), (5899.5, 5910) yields 0.9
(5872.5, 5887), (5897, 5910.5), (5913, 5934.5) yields 0.2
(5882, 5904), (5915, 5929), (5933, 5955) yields -0.8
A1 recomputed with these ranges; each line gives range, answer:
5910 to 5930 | 9.319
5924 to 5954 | 8.944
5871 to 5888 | 9.19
